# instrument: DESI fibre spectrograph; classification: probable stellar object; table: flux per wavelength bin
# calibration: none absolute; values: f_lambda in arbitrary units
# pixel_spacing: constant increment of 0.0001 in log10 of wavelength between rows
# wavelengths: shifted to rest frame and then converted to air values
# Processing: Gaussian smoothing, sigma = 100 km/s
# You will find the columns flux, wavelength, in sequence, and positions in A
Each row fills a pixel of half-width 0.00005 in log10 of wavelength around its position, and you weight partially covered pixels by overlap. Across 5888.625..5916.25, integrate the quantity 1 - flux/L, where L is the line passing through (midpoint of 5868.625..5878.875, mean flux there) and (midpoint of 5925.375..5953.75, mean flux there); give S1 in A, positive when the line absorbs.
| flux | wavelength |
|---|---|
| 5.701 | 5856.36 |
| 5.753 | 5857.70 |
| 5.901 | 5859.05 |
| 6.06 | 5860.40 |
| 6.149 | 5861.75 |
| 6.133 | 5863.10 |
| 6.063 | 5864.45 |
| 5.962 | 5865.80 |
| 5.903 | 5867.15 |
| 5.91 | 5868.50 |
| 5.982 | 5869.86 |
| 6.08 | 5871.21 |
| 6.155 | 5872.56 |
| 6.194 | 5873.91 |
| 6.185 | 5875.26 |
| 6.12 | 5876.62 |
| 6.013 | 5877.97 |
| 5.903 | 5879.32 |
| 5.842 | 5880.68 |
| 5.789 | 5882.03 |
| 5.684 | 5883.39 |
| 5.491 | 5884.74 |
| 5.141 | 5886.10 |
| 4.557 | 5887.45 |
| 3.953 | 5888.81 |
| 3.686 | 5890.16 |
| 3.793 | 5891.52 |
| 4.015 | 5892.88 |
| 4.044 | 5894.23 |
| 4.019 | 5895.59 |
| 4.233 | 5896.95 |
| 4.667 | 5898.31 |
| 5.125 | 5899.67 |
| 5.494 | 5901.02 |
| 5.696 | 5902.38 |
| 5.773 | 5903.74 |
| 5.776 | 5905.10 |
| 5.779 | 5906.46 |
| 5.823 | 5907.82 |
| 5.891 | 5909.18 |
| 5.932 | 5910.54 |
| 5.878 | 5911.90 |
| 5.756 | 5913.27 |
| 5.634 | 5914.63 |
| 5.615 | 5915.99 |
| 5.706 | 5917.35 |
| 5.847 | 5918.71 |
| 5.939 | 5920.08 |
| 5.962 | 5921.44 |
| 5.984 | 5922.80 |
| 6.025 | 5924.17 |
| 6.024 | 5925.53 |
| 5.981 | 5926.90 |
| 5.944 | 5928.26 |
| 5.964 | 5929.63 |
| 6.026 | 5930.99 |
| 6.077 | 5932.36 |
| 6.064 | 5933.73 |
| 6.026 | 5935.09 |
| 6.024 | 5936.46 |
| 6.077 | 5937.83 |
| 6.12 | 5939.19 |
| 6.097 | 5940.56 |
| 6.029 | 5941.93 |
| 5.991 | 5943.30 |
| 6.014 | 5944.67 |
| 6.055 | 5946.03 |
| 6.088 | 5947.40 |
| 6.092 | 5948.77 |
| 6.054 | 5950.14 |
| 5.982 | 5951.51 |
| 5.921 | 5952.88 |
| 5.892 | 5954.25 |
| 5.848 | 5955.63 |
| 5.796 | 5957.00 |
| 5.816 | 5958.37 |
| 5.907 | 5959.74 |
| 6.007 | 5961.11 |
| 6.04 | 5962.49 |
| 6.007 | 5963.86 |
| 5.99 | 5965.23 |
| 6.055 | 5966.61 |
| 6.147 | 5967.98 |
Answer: 4.4 A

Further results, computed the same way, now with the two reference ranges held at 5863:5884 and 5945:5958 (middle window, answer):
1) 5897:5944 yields 1.2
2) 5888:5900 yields 3.7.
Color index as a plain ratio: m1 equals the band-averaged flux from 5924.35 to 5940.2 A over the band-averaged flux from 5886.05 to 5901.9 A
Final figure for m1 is 1.38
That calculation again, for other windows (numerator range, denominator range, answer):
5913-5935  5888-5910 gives 1.22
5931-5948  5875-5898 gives 1.23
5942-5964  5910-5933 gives 1.01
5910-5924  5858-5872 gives 0.97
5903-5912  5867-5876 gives 0.96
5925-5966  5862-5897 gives 1.12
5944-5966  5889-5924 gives 1.13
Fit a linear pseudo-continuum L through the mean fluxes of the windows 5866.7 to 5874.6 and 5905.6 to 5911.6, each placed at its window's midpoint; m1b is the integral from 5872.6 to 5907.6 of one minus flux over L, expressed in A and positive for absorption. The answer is 4.5 A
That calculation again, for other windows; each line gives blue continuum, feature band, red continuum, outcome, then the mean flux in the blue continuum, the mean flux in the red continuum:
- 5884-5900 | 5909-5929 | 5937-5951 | -2.38 A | 4.38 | 6.06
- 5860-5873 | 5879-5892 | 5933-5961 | 2.27 A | 6.04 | 6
